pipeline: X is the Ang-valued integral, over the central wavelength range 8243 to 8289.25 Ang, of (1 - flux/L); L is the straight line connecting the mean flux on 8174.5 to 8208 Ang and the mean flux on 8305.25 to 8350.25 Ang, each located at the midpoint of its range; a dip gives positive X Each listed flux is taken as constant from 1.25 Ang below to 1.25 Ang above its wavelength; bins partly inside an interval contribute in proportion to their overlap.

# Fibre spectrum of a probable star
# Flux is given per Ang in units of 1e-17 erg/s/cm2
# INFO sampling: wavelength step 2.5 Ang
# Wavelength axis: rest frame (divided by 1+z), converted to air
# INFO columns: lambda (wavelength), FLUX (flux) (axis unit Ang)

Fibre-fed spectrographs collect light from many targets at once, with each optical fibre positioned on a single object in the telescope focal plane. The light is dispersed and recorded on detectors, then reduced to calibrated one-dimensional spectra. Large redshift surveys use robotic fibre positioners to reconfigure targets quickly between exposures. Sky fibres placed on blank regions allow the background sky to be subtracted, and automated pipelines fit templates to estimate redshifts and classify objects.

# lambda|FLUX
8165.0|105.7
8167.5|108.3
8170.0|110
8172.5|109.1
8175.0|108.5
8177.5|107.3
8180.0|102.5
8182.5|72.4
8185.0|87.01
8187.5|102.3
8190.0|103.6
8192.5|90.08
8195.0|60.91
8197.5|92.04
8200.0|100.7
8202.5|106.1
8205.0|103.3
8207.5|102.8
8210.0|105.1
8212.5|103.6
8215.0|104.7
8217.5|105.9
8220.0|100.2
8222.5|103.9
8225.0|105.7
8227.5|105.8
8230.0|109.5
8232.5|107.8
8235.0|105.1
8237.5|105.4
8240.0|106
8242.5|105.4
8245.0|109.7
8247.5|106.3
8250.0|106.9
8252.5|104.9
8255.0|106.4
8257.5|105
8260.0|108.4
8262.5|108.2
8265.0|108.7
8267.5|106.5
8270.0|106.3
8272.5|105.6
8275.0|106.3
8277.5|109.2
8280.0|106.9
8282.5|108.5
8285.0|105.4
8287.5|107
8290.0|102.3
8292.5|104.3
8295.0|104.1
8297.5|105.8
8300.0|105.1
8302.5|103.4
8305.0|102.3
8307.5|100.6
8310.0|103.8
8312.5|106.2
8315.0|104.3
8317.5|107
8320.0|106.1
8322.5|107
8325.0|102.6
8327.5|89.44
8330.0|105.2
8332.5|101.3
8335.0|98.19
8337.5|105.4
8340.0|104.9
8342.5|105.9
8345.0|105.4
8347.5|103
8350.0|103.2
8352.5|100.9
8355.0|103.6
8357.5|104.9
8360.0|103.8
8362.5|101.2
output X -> -3.4 Ang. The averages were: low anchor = 95.2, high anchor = 103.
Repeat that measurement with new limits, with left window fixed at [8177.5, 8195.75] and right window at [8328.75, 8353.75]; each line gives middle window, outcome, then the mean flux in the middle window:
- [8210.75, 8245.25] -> -4.3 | 105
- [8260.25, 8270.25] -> -1.1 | 108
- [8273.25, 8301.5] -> -2.0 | 106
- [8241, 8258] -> -1.9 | 106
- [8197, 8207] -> -1.0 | 101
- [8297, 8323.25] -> -1.0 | 105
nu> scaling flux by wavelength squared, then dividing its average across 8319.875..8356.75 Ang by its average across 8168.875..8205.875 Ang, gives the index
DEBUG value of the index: 1.10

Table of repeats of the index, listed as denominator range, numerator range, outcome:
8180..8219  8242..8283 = 1.13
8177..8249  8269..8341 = 1.06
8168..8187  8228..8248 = 1.08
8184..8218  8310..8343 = 1.09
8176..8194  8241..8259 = 1.14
